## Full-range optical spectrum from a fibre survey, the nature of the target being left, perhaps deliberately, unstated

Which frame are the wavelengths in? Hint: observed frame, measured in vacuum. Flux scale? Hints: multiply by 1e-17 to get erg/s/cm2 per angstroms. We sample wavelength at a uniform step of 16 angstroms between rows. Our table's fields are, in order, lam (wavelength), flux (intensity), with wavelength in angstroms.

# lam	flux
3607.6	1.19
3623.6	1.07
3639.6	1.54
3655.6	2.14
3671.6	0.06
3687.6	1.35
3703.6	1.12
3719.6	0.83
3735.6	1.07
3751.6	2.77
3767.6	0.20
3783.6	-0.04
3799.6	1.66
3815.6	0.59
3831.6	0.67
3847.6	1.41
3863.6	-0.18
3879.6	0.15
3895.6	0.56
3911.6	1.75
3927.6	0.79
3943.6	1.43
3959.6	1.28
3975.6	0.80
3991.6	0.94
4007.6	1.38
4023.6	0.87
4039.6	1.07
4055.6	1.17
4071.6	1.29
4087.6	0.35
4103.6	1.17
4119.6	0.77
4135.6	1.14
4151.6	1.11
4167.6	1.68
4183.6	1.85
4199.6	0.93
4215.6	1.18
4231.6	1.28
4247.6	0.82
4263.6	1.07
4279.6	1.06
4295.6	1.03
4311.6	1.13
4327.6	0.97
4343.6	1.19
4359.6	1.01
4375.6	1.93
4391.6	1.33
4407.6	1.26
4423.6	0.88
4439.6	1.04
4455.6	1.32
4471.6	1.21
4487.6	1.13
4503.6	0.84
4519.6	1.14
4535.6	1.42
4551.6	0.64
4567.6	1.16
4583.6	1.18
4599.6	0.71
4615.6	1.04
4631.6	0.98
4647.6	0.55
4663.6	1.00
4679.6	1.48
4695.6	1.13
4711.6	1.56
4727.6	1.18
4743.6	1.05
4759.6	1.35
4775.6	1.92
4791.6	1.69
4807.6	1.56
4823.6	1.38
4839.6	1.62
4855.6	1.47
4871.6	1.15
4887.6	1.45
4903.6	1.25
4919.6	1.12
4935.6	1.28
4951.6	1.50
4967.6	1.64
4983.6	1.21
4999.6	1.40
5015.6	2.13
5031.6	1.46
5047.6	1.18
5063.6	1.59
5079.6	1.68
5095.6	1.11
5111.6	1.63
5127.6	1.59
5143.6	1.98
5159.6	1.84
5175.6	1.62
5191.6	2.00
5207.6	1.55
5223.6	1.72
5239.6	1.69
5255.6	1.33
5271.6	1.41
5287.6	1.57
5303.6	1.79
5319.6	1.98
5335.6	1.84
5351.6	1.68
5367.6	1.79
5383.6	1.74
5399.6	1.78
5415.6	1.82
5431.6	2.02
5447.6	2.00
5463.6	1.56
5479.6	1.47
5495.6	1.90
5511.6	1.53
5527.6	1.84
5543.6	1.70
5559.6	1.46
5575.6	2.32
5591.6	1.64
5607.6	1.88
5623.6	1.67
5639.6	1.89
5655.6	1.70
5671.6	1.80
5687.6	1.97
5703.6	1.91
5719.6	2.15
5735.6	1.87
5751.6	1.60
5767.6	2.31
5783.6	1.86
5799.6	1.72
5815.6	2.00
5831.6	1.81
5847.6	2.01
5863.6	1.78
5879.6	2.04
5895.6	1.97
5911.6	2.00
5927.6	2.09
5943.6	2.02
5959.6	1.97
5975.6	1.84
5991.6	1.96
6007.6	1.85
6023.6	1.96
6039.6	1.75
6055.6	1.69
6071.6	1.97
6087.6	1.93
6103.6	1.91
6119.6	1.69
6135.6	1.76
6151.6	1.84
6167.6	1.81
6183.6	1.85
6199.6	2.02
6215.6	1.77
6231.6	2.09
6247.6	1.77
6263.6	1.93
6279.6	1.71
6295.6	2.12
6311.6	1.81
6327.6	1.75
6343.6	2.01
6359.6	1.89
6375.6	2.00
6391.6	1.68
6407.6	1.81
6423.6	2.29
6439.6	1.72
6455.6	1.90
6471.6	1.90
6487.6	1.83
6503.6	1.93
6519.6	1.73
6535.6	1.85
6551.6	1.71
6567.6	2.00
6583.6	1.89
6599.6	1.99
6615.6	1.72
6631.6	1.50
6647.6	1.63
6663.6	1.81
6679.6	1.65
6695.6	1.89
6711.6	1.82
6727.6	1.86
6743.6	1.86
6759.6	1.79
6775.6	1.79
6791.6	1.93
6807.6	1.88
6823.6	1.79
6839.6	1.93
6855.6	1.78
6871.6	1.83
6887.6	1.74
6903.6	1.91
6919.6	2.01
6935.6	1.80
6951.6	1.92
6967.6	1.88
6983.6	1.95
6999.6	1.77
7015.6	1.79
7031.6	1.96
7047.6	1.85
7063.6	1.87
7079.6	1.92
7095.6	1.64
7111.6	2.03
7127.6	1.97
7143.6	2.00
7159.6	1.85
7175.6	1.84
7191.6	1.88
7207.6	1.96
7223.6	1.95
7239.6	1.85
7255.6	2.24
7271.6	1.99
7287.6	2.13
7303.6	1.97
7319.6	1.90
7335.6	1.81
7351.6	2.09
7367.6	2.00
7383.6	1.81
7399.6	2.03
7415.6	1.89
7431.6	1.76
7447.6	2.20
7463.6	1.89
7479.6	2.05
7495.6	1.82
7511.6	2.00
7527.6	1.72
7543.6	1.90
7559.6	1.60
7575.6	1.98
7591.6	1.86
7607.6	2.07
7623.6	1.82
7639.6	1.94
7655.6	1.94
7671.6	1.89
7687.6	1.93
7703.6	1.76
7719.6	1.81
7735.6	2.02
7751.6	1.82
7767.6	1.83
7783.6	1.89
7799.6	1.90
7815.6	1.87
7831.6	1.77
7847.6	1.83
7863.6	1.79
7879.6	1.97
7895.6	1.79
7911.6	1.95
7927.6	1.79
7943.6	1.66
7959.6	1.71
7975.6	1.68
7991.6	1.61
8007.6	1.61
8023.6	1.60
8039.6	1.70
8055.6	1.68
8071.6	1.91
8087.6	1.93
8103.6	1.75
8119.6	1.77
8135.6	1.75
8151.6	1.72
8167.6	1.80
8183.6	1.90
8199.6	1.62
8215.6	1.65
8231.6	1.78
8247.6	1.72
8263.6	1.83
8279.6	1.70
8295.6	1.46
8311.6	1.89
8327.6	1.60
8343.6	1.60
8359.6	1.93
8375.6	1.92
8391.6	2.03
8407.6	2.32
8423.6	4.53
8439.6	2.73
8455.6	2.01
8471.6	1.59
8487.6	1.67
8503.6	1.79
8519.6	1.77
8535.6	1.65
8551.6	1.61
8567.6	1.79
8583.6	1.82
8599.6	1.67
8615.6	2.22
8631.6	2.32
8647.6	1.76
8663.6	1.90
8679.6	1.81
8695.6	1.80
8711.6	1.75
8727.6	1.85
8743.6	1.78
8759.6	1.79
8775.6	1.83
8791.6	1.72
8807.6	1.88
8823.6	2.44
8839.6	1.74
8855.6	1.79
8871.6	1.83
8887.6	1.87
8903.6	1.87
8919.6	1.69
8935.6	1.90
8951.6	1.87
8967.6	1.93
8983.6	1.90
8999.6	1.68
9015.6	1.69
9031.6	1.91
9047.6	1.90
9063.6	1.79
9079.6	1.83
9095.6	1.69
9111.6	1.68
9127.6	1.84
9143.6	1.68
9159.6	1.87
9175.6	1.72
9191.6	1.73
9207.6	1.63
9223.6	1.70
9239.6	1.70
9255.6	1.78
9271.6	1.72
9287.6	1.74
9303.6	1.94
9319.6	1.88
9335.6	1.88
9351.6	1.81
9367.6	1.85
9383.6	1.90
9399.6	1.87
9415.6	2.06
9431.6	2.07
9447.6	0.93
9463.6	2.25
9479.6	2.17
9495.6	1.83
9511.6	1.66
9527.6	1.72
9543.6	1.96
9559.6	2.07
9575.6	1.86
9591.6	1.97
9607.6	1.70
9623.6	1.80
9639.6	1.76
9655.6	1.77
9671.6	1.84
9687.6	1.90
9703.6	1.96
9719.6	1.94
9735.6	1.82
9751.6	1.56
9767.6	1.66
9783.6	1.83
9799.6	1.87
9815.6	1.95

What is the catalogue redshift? 0.28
